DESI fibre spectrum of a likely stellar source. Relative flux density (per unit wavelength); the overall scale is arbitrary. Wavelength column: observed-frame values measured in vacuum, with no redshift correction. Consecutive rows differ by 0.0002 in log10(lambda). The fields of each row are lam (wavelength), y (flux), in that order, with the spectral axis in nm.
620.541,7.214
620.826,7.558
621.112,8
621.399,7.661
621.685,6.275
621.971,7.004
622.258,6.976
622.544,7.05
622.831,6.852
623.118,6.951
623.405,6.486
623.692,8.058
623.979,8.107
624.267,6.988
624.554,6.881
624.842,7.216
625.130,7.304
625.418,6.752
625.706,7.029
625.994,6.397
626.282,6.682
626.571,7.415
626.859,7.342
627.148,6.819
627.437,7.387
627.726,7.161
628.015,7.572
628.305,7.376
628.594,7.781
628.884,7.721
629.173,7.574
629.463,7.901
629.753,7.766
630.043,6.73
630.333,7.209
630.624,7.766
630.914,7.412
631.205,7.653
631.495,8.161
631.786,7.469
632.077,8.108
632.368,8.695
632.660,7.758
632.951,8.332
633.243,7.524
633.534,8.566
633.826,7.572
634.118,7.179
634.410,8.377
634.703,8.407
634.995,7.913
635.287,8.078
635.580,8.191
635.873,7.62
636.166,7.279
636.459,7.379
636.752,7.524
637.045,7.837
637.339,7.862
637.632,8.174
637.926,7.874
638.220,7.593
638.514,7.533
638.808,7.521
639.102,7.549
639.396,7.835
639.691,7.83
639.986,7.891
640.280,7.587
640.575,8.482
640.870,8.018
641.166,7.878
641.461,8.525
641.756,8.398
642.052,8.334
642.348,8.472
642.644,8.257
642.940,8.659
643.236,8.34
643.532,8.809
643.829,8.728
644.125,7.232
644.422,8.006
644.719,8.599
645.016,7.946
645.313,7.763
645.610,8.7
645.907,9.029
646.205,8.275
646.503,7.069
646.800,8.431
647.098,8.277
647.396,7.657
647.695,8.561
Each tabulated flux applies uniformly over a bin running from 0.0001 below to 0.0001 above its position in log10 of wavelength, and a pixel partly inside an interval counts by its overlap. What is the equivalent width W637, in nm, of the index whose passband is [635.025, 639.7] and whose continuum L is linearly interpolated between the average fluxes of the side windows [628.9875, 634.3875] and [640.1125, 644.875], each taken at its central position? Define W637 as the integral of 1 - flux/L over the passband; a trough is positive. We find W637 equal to 0.17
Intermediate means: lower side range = 7.76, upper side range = 8.27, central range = 7.73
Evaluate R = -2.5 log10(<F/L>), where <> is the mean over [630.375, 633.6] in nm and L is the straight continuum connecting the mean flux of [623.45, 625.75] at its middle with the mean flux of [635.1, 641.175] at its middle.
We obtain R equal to -0.05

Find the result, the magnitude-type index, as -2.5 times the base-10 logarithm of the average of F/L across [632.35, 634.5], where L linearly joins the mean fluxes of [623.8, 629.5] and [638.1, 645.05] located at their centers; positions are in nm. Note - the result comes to -0.043 mag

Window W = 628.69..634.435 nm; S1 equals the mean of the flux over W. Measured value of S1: 7.76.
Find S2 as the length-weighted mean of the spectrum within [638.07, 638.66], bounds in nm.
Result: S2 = 7.56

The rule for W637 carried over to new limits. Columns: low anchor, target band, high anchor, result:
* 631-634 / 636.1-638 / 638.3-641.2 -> 0.04 nm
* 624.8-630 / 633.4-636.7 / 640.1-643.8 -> -0.01 nm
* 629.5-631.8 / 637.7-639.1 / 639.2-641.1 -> 0.04 nm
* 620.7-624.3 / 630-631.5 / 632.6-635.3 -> 0.06 nm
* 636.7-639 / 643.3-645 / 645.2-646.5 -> -0.01 nm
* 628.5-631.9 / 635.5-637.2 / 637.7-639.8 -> 0.01 nm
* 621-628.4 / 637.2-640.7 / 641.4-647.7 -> 0.06 nm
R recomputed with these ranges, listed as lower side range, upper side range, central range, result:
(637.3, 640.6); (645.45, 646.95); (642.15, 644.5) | -0.03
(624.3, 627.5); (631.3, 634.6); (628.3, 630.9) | 0.00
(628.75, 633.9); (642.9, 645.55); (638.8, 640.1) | 0.04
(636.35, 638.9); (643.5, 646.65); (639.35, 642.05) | -0.02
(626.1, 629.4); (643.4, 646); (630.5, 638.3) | -0.02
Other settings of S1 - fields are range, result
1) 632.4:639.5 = 7.83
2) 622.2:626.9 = 7.09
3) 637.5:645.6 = 8.08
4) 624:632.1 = 7.34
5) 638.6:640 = 7.7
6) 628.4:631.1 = 7.54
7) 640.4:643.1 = 8.33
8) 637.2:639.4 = 7.74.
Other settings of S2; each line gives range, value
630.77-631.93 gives 7.68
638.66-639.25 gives 7.55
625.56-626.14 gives 6.72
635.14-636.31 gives 7.79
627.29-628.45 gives 7.37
